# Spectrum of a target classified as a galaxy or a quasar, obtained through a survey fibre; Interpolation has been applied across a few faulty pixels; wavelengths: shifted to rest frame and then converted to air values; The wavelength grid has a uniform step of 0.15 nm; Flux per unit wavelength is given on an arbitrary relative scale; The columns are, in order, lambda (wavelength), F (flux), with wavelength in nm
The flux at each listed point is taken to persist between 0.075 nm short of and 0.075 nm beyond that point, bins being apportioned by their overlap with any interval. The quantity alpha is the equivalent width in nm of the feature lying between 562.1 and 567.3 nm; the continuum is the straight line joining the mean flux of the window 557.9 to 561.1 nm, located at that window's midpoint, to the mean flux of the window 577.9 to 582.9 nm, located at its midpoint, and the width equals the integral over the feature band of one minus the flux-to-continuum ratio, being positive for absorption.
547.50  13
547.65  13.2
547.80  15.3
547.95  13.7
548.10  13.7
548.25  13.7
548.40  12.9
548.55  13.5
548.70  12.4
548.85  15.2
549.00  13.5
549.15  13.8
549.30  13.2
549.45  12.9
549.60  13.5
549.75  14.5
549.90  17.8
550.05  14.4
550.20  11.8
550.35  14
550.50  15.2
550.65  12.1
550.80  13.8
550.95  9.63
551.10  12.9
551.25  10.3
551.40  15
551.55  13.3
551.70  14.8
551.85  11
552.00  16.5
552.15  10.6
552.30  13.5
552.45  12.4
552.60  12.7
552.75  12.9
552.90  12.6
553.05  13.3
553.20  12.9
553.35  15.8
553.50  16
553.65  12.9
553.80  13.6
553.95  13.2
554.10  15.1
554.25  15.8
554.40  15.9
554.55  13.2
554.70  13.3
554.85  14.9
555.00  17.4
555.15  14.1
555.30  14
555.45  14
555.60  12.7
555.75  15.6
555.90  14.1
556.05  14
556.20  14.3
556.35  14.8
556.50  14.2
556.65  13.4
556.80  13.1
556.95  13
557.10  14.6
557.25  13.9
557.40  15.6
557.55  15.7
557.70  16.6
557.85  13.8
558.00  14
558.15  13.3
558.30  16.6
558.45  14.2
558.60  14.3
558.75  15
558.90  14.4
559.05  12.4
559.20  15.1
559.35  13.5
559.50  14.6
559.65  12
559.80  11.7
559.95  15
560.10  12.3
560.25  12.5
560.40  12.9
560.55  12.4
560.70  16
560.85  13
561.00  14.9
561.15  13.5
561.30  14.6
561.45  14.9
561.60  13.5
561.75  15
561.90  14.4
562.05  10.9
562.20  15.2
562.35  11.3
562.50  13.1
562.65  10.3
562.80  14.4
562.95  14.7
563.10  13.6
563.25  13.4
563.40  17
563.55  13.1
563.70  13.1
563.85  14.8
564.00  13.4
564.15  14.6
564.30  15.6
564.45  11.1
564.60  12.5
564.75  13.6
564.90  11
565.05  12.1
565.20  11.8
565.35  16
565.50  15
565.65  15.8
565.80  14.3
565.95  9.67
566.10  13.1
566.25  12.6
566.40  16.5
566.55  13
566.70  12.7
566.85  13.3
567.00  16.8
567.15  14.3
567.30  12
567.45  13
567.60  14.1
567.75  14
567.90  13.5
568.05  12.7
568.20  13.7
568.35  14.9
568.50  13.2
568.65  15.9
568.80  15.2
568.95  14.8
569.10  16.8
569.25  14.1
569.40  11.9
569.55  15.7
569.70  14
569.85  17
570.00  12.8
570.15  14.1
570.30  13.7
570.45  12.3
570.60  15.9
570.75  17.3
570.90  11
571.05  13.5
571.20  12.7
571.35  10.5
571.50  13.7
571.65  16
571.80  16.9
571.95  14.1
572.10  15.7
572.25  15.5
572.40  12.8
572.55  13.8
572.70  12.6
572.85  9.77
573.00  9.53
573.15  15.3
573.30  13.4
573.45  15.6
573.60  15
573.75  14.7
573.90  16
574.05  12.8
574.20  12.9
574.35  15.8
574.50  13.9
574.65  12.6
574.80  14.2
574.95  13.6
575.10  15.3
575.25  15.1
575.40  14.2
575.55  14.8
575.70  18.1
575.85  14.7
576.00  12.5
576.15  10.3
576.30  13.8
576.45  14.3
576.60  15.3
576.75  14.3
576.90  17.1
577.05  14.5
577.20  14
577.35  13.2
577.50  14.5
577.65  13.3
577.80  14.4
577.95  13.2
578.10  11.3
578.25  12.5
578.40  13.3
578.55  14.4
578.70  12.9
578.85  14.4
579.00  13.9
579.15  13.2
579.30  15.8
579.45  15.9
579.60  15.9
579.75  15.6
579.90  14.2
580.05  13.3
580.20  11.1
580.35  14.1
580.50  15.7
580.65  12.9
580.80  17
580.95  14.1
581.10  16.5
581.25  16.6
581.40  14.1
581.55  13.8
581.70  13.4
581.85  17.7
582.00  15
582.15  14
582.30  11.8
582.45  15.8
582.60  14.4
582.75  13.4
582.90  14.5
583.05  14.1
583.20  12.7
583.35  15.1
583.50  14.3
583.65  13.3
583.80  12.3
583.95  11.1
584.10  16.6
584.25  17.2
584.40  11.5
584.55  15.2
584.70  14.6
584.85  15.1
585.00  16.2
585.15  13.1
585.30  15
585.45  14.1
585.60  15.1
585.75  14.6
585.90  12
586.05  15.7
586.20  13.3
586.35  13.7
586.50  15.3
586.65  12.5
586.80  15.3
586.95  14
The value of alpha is 0.133 nm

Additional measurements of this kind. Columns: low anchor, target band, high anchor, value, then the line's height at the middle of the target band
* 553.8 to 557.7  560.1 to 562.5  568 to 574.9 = 0.12 nm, 14.3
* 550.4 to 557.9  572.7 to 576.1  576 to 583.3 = 0.02 nm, 14.1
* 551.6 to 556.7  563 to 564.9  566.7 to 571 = 0.05 nm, 14.1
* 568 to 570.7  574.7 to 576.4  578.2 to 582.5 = 0.03 nm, 14.4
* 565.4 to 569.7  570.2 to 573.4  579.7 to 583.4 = 0.12 nm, 14.2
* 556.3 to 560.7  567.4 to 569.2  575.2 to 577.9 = -0.02 nm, 14.2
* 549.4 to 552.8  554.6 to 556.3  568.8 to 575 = -0.12 nm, 13.4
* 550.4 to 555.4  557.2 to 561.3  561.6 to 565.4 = -0.16 nm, 13.5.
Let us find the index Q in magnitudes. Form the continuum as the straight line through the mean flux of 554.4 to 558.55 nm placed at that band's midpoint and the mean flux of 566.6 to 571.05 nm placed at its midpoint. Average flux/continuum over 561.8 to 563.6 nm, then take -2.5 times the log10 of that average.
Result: 0.06 mag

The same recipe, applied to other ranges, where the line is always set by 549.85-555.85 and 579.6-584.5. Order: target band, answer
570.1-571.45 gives 0.05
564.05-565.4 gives 0.07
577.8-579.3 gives 0.07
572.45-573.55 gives 0.10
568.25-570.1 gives -0.05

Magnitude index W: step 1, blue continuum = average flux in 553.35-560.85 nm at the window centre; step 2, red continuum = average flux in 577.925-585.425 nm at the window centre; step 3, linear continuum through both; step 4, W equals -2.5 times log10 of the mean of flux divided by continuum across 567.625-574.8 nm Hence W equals 0.02 mag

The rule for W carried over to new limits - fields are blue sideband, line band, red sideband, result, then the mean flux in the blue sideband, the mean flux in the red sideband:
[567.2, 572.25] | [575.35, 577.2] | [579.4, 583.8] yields -0.01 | 14.2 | 14.4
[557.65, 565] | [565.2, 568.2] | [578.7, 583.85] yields 0.01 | 13.7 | 14.4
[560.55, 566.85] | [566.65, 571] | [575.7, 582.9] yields -0.03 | 13.6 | 14.2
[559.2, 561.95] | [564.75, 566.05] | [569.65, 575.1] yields 0.05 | 13.7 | 13.9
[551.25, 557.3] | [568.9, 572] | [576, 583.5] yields -0.01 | 13.9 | 14.2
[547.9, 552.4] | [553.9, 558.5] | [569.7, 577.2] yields -0.07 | 13.4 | 14.1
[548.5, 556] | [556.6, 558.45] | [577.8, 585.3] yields -0.05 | 13.8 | 14.3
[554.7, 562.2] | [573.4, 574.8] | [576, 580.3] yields -0.03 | 14.1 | 13.9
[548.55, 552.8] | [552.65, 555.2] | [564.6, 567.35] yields -0.07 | 13.3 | 13.5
